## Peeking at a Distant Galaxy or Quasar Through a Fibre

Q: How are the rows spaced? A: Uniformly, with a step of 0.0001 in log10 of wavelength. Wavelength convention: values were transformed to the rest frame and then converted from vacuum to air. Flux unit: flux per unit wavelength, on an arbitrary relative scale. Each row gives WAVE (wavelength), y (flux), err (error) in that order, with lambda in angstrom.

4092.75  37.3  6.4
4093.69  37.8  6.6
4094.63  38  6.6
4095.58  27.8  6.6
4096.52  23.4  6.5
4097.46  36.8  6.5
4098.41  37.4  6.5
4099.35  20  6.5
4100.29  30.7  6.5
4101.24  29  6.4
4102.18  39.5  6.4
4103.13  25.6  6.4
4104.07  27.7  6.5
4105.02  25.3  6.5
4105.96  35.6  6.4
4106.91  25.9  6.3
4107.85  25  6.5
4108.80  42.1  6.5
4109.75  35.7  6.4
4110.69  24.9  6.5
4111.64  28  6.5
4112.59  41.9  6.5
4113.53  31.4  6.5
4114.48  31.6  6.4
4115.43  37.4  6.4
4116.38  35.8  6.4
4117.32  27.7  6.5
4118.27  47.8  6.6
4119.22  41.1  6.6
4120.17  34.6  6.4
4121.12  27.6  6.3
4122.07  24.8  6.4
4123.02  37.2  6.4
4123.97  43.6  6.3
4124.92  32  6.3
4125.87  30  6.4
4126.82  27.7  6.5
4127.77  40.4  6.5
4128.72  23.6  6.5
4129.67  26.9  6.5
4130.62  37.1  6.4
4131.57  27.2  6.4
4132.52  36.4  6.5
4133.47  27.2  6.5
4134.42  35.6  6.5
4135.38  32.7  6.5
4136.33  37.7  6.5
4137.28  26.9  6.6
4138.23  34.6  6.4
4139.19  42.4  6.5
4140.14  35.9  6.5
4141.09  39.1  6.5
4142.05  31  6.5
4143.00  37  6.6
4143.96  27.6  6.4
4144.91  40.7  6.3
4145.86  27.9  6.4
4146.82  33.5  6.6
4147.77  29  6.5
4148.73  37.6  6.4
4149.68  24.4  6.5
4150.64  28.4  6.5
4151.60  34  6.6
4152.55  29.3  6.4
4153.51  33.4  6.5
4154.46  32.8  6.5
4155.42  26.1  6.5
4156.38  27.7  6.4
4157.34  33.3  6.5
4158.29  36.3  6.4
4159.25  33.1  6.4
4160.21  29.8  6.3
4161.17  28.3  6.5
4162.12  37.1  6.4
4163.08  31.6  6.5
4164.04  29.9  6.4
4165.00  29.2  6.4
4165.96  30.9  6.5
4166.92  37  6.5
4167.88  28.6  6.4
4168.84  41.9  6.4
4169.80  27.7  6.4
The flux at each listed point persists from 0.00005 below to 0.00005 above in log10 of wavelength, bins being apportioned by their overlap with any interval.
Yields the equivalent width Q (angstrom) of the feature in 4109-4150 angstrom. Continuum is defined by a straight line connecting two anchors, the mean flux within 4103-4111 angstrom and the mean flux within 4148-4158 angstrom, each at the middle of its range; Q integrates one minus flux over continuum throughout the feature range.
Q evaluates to -4.1 angstrom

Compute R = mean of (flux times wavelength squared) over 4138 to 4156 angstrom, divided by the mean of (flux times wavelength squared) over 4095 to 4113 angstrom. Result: 1.09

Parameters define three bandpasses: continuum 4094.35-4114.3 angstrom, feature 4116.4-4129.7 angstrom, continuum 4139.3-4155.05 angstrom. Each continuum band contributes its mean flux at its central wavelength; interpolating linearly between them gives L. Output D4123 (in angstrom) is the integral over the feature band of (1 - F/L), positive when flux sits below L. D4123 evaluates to -0.74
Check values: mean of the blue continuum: 31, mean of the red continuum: 32.8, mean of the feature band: 33.5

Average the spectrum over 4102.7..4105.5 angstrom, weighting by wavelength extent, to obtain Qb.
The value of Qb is 26.3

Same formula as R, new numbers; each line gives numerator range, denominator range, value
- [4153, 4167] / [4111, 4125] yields 0.93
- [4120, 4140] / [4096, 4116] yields 1.06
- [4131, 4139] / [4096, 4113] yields 1.08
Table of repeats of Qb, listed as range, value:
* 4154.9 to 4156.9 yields 27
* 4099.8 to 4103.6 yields 31.1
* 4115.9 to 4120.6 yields 37.4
